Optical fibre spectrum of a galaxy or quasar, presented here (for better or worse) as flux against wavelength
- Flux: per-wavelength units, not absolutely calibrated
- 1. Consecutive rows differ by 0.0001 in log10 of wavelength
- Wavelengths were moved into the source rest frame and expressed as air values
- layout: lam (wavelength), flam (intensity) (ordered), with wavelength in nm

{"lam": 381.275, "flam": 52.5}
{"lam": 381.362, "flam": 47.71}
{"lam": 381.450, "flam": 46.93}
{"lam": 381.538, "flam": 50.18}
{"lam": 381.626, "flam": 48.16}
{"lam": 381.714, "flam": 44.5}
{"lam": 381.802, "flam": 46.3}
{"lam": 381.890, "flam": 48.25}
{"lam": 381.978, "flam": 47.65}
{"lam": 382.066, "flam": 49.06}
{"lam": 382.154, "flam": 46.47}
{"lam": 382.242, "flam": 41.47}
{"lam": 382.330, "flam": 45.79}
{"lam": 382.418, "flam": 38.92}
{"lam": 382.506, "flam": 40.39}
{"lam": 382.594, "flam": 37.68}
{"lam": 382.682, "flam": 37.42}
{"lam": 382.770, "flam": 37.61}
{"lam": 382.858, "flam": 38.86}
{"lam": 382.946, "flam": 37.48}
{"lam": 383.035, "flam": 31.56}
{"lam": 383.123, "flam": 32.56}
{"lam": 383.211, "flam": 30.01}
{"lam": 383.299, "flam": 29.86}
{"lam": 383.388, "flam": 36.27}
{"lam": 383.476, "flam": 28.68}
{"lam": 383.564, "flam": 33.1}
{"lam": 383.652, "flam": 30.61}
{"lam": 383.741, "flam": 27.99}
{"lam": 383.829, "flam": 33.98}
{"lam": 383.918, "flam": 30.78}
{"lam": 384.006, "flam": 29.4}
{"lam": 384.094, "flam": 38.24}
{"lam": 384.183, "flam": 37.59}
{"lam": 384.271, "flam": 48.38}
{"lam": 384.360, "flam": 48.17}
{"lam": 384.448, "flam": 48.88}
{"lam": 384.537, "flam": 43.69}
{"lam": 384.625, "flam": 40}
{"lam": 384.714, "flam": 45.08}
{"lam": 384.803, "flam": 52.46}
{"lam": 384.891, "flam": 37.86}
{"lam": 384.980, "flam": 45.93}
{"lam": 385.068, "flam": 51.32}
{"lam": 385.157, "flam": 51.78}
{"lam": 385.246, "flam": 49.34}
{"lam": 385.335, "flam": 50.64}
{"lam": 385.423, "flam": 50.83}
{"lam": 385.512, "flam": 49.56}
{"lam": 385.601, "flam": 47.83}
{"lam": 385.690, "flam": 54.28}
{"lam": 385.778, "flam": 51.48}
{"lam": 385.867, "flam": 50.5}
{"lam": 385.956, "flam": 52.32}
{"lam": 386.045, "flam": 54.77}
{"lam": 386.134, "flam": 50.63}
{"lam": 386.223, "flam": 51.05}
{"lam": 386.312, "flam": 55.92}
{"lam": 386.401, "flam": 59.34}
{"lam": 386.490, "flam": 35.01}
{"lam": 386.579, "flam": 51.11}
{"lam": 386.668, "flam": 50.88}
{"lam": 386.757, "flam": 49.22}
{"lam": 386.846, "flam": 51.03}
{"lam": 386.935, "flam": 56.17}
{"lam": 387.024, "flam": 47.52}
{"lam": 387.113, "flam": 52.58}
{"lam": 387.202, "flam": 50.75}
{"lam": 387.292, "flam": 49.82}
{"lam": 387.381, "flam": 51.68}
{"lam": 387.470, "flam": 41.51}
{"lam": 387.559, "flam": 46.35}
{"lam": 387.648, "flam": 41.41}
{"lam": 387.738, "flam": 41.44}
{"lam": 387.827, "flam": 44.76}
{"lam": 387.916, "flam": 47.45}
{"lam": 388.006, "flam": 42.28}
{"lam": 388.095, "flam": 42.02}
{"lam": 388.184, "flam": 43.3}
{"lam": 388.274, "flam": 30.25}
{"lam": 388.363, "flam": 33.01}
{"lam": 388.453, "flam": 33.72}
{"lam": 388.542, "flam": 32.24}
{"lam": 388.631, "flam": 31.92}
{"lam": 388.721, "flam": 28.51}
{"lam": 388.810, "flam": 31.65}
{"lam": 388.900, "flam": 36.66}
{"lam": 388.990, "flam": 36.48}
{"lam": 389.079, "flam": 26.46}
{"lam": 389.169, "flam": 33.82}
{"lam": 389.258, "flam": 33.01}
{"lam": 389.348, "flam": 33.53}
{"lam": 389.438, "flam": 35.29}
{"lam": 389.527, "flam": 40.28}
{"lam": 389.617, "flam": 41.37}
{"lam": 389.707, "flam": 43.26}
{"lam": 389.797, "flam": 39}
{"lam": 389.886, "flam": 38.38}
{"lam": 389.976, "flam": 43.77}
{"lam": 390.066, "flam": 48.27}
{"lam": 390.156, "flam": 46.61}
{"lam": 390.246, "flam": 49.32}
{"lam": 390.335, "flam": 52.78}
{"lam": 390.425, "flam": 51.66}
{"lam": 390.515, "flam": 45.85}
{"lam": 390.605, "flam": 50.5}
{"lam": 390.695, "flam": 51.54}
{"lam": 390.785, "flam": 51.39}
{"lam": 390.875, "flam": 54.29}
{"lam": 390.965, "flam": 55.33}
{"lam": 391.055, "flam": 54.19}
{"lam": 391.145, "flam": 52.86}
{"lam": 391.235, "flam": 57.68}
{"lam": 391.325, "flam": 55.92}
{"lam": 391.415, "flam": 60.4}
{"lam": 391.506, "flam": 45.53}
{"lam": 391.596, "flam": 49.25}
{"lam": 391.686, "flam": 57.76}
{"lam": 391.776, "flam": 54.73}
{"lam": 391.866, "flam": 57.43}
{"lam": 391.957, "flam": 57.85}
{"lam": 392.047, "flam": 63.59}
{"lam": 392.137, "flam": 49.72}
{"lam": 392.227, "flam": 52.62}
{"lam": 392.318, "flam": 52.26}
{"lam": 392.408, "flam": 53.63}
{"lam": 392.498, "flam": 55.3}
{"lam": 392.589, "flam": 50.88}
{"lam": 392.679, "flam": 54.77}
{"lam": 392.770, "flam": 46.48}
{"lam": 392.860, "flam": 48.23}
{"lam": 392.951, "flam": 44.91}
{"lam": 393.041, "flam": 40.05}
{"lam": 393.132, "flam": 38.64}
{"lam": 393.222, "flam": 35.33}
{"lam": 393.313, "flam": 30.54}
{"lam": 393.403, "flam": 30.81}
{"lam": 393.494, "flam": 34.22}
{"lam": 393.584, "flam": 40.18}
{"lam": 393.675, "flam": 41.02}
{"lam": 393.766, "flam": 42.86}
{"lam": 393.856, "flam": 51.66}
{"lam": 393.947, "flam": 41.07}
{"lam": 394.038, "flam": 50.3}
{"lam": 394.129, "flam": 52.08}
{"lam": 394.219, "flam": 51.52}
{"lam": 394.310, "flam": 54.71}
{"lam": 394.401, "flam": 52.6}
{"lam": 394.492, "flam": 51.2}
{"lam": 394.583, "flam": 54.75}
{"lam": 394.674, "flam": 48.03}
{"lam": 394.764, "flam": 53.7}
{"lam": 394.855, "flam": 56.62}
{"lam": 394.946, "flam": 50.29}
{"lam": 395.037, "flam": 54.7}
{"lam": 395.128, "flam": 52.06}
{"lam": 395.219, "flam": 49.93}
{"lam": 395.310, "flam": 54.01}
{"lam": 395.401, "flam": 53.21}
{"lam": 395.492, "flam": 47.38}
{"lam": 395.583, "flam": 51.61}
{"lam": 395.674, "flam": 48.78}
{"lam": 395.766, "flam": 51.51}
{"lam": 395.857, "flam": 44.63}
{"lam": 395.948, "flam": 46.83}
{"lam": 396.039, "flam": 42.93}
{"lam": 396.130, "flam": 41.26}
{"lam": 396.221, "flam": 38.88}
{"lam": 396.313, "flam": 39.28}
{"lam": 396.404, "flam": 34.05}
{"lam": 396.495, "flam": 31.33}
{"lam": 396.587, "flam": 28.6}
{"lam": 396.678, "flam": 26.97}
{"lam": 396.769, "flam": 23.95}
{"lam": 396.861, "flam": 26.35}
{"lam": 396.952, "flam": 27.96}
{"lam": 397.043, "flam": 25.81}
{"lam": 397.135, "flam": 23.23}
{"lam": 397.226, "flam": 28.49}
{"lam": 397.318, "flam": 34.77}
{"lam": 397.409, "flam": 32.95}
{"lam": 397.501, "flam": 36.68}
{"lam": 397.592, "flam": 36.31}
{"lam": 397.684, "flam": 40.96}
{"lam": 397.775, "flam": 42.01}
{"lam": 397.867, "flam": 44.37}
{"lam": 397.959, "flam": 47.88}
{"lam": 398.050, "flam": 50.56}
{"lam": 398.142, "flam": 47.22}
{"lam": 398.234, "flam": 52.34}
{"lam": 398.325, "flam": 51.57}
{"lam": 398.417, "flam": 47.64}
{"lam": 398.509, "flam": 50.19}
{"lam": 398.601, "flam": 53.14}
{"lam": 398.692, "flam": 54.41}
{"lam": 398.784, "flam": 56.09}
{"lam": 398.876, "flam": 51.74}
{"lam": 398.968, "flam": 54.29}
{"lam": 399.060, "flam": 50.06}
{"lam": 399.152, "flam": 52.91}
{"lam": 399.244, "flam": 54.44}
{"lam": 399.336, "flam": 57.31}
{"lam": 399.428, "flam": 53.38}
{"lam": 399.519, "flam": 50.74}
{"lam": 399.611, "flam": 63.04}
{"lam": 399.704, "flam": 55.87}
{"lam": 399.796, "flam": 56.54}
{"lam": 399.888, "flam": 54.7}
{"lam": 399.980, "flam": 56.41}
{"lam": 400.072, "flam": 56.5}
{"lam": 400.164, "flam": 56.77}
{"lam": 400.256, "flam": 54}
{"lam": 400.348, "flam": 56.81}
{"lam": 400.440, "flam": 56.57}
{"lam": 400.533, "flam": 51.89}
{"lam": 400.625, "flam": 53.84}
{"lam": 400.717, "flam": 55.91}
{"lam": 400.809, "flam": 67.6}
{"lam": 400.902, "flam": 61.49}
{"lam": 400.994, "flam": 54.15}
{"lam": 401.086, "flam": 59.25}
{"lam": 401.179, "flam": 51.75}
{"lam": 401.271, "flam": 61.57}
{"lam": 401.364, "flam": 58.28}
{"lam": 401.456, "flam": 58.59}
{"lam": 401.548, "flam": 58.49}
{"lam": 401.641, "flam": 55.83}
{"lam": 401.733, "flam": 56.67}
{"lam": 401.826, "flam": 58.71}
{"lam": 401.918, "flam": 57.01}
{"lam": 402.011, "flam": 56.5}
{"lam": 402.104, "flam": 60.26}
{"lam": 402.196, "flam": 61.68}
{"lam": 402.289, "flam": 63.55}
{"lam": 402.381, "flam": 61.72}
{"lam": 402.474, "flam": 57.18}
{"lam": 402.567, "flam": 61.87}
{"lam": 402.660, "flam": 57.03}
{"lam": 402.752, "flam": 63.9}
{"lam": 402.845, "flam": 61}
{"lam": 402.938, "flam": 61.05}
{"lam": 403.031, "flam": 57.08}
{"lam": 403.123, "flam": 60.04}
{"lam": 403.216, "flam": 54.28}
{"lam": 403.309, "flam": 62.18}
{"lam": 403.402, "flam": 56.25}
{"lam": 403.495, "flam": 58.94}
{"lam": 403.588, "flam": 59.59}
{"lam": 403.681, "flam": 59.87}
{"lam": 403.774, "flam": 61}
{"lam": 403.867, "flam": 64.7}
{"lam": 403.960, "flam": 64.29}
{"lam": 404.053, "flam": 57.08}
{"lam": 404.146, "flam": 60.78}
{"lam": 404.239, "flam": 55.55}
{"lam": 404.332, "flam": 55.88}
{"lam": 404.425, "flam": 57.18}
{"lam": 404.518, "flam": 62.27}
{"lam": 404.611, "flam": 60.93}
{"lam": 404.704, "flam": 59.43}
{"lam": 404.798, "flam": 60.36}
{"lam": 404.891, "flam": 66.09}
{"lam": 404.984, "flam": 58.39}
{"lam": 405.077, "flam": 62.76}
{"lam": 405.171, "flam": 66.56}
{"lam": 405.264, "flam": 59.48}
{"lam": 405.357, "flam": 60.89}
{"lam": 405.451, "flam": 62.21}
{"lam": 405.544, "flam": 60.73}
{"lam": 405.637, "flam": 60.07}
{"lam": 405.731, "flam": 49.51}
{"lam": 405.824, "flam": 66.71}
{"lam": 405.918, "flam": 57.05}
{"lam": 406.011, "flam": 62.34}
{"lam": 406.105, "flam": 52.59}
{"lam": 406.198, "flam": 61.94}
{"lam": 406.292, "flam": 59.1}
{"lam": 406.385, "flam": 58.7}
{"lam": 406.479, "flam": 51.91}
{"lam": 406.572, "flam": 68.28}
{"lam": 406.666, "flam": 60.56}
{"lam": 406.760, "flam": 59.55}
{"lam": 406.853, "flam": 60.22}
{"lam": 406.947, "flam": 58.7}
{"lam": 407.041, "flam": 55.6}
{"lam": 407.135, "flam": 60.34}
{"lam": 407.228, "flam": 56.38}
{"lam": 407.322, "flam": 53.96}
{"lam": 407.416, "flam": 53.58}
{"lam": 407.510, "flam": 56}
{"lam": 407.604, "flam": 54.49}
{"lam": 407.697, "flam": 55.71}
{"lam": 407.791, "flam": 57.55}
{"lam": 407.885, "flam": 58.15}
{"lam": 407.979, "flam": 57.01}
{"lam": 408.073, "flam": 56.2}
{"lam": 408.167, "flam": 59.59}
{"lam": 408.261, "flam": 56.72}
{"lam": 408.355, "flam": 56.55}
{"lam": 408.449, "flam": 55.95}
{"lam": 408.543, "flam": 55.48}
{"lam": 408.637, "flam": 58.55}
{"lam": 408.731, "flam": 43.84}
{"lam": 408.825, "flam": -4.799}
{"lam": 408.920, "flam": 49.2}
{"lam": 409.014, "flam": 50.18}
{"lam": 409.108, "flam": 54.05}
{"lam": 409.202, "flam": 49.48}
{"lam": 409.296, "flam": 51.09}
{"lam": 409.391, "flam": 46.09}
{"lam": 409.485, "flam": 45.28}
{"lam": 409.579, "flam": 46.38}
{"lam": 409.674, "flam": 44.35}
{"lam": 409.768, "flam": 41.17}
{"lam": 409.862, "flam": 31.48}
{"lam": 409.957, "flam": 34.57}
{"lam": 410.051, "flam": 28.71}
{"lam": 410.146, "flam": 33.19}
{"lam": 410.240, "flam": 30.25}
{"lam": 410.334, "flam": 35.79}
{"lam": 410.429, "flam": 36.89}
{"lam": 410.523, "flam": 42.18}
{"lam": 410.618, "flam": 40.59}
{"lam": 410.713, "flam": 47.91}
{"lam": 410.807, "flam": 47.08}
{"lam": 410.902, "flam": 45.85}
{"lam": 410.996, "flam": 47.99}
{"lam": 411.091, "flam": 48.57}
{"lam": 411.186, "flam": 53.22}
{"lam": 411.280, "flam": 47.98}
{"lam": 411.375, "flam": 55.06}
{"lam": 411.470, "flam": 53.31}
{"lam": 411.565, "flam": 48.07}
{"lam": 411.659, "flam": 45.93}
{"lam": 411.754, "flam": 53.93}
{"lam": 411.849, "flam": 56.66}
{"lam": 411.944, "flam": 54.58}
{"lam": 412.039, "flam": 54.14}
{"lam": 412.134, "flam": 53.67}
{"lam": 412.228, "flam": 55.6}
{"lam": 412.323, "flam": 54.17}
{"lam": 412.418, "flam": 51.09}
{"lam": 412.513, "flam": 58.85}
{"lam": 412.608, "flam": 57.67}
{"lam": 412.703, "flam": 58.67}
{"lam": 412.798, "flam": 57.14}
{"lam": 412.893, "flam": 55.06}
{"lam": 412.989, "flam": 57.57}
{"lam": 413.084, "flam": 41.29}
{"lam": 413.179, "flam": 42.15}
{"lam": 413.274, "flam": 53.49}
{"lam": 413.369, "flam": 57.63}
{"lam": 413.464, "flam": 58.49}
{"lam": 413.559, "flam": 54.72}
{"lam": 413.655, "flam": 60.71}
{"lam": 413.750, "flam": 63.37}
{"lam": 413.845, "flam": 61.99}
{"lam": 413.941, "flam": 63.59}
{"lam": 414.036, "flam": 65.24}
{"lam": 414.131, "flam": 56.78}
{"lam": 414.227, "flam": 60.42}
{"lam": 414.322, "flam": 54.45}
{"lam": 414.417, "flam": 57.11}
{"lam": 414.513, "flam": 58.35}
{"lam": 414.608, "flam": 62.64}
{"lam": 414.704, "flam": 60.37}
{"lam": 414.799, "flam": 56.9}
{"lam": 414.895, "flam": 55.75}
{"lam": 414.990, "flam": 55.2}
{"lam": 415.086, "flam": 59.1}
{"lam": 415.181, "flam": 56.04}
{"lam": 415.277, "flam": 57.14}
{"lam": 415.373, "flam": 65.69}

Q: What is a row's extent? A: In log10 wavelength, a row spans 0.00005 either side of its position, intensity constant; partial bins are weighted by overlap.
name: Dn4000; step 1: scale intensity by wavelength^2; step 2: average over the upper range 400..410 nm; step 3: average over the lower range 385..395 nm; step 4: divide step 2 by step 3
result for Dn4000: 1.30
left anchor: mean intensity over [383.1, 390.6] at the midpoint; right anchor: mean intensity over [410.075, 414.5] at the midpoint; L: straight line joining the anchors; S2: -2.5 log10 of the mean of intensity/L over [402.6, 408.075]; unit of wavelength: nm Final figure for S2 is -0.20 mag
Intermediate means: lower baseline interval 42.9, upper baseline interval 51.9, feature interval 59.2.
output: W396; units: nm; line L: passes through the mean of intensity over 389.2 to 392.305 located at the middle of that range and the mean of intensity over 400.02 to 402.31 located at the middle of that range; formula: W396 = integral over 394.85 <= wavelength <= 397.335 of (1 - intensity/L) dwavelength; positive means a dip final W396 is 0.61 nm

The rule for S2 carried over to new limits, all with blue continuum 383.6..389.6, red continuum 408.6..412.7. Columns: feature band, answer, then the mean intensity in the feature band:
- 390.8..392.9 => -0.22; 53.9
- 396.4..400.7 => -0.03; 46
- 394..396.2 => -0.14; 50.5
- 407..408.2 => -0.23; 56.5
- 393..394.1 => 0.11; 39.9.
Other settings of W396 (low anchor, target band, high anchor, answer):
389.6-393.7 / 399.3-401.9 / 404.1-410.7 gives -0.30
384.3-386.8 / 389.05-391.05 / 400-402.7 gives 0.29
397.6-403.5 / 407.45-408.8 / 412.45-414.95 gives 0.04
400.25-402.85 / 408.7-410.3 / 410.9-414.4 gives 0.46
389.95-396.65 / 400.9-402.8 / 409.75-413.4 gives -0.42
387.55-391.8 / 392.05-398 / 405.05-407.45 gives 0.60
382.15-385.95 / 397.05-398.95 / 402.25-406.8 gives 0.36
